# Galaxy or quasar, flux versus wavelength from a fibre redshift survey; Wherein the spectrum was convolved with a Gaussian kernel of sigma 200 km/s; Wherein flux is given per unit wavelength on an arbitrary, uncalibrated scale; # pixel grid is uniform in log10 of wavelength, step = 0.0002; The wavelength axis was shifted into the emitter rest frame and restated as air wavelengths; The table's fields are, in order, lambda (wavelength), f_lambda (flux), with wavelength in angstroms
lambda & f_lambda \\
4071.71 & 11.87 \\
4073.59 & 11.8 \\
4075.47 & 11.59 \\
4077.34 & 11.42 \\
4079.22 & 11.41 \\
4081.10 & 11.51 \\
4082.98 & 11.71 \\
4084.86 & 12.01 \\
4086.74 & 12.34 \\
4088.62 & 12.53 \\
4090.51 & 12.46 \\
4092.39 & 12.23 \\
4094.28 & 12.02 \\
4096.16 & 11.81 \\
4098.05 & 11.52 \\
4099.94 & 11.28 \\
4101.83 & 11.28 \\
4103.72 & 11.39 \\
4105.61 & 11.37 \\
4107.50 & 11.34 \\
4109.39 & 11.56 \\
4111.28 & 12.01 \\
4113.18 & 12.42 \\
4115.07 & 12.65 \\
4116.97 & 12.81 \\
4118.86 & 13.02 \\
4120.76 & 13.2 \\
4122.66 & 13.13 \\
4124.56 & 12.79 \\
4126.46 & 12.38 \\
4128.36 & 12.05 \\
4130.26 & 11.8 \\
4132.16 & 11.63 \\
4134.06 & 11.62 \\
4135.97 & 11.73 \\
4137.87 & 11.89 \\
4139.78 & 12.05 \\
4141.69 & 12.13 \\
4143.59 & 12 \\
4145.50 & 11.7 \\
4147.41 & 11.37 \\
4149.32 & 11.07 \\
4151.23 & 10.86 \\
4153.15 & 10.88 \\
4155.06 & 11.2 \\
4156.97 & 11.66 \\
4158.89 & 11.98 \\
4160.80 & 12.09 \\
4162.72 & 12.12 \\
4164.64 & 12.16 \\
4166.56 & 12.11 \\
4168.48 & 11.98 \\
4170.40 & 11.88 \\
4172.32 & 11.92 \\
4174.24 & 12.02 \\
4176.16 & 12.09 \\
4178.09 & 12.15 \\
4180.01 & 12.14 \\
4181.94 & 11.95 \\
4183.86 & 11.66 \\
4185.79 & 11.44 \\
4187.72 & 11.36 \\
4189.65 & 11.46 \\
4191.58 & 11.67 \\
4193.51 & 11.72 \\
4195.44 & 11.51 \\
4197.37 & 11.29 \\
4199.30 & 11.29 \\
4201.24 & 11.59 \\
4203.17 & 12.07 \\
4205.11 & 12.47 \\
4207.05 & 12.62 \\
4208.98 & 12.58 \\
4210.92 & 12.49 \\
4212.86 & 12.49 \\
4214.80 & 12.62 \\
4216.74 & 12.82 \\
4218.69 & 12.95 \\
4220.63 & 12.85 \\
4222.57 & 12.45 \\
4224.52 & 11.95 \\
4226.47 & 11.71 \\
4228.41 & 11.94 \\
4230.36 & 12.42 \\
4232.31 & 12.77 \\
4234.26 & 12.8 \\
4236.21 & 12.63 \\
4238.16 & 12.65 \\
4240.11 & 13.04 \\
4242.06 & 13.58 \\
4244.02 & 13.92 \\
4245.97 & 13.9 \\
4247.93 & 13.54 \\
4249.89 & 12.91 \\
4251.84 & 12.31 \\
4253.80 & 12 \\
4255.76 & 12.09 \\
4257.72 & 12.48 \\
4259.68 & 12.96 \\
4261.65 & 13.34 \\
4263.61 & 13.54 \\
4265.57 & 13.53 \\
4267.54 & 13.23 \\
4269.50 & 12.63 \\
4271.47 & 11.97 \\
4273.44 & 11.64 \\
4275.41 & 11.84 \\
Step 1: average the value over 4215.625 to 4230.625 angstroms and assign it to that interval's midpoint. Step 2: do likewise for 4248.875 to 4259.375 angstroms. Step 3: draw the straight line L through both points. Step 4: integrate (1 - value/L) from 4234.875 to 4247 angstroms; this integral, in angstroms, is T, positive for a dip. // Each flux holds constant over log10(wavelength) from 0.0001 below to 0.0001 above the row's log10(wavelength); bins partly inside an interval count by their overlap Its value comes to -0.9 angstroms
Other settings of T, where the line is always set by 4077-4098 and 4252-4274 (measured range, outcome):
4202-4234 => 0.1 angstroms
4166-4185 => 0.5 angstroms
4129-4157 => 1.4 angstroms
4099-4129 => -0.3 angstroms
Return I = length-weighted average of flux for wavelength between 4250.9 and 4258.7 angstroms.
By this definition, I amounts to 12.2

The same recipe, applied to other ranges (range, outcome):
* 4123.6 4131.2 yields 12.3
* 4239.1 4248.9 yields 13.6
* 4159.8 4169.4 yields 12.1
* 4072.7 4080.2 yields 11.6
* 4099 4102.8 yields 11.3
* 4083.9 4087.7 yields 12.2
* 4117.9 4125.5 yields 13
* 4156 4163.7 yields 12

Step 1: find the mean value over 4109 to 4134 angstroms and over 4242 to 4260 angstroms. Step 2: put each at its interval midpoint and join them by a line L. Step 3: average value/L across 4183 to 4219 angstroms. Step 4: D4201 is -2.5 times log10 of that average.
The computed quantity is 0.07 mag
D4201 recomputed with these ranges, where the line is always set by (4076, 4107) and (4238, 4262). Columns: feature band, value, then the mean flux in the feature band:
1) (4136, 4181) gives 0.04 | 11.8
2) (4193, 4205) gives 0.08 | 11.6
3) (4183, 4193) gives 0.09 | 11.5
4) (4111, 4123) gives -0.07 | 12.8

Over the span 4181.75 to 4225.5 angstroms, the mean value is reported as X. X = 12.1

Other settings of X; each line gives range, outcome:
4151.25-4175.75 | 11.8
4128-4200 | 11.7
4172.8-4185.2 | 12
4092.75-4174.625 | 11.9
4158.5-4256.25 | 12.3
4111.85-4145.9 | 12.3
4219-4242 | 12.5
